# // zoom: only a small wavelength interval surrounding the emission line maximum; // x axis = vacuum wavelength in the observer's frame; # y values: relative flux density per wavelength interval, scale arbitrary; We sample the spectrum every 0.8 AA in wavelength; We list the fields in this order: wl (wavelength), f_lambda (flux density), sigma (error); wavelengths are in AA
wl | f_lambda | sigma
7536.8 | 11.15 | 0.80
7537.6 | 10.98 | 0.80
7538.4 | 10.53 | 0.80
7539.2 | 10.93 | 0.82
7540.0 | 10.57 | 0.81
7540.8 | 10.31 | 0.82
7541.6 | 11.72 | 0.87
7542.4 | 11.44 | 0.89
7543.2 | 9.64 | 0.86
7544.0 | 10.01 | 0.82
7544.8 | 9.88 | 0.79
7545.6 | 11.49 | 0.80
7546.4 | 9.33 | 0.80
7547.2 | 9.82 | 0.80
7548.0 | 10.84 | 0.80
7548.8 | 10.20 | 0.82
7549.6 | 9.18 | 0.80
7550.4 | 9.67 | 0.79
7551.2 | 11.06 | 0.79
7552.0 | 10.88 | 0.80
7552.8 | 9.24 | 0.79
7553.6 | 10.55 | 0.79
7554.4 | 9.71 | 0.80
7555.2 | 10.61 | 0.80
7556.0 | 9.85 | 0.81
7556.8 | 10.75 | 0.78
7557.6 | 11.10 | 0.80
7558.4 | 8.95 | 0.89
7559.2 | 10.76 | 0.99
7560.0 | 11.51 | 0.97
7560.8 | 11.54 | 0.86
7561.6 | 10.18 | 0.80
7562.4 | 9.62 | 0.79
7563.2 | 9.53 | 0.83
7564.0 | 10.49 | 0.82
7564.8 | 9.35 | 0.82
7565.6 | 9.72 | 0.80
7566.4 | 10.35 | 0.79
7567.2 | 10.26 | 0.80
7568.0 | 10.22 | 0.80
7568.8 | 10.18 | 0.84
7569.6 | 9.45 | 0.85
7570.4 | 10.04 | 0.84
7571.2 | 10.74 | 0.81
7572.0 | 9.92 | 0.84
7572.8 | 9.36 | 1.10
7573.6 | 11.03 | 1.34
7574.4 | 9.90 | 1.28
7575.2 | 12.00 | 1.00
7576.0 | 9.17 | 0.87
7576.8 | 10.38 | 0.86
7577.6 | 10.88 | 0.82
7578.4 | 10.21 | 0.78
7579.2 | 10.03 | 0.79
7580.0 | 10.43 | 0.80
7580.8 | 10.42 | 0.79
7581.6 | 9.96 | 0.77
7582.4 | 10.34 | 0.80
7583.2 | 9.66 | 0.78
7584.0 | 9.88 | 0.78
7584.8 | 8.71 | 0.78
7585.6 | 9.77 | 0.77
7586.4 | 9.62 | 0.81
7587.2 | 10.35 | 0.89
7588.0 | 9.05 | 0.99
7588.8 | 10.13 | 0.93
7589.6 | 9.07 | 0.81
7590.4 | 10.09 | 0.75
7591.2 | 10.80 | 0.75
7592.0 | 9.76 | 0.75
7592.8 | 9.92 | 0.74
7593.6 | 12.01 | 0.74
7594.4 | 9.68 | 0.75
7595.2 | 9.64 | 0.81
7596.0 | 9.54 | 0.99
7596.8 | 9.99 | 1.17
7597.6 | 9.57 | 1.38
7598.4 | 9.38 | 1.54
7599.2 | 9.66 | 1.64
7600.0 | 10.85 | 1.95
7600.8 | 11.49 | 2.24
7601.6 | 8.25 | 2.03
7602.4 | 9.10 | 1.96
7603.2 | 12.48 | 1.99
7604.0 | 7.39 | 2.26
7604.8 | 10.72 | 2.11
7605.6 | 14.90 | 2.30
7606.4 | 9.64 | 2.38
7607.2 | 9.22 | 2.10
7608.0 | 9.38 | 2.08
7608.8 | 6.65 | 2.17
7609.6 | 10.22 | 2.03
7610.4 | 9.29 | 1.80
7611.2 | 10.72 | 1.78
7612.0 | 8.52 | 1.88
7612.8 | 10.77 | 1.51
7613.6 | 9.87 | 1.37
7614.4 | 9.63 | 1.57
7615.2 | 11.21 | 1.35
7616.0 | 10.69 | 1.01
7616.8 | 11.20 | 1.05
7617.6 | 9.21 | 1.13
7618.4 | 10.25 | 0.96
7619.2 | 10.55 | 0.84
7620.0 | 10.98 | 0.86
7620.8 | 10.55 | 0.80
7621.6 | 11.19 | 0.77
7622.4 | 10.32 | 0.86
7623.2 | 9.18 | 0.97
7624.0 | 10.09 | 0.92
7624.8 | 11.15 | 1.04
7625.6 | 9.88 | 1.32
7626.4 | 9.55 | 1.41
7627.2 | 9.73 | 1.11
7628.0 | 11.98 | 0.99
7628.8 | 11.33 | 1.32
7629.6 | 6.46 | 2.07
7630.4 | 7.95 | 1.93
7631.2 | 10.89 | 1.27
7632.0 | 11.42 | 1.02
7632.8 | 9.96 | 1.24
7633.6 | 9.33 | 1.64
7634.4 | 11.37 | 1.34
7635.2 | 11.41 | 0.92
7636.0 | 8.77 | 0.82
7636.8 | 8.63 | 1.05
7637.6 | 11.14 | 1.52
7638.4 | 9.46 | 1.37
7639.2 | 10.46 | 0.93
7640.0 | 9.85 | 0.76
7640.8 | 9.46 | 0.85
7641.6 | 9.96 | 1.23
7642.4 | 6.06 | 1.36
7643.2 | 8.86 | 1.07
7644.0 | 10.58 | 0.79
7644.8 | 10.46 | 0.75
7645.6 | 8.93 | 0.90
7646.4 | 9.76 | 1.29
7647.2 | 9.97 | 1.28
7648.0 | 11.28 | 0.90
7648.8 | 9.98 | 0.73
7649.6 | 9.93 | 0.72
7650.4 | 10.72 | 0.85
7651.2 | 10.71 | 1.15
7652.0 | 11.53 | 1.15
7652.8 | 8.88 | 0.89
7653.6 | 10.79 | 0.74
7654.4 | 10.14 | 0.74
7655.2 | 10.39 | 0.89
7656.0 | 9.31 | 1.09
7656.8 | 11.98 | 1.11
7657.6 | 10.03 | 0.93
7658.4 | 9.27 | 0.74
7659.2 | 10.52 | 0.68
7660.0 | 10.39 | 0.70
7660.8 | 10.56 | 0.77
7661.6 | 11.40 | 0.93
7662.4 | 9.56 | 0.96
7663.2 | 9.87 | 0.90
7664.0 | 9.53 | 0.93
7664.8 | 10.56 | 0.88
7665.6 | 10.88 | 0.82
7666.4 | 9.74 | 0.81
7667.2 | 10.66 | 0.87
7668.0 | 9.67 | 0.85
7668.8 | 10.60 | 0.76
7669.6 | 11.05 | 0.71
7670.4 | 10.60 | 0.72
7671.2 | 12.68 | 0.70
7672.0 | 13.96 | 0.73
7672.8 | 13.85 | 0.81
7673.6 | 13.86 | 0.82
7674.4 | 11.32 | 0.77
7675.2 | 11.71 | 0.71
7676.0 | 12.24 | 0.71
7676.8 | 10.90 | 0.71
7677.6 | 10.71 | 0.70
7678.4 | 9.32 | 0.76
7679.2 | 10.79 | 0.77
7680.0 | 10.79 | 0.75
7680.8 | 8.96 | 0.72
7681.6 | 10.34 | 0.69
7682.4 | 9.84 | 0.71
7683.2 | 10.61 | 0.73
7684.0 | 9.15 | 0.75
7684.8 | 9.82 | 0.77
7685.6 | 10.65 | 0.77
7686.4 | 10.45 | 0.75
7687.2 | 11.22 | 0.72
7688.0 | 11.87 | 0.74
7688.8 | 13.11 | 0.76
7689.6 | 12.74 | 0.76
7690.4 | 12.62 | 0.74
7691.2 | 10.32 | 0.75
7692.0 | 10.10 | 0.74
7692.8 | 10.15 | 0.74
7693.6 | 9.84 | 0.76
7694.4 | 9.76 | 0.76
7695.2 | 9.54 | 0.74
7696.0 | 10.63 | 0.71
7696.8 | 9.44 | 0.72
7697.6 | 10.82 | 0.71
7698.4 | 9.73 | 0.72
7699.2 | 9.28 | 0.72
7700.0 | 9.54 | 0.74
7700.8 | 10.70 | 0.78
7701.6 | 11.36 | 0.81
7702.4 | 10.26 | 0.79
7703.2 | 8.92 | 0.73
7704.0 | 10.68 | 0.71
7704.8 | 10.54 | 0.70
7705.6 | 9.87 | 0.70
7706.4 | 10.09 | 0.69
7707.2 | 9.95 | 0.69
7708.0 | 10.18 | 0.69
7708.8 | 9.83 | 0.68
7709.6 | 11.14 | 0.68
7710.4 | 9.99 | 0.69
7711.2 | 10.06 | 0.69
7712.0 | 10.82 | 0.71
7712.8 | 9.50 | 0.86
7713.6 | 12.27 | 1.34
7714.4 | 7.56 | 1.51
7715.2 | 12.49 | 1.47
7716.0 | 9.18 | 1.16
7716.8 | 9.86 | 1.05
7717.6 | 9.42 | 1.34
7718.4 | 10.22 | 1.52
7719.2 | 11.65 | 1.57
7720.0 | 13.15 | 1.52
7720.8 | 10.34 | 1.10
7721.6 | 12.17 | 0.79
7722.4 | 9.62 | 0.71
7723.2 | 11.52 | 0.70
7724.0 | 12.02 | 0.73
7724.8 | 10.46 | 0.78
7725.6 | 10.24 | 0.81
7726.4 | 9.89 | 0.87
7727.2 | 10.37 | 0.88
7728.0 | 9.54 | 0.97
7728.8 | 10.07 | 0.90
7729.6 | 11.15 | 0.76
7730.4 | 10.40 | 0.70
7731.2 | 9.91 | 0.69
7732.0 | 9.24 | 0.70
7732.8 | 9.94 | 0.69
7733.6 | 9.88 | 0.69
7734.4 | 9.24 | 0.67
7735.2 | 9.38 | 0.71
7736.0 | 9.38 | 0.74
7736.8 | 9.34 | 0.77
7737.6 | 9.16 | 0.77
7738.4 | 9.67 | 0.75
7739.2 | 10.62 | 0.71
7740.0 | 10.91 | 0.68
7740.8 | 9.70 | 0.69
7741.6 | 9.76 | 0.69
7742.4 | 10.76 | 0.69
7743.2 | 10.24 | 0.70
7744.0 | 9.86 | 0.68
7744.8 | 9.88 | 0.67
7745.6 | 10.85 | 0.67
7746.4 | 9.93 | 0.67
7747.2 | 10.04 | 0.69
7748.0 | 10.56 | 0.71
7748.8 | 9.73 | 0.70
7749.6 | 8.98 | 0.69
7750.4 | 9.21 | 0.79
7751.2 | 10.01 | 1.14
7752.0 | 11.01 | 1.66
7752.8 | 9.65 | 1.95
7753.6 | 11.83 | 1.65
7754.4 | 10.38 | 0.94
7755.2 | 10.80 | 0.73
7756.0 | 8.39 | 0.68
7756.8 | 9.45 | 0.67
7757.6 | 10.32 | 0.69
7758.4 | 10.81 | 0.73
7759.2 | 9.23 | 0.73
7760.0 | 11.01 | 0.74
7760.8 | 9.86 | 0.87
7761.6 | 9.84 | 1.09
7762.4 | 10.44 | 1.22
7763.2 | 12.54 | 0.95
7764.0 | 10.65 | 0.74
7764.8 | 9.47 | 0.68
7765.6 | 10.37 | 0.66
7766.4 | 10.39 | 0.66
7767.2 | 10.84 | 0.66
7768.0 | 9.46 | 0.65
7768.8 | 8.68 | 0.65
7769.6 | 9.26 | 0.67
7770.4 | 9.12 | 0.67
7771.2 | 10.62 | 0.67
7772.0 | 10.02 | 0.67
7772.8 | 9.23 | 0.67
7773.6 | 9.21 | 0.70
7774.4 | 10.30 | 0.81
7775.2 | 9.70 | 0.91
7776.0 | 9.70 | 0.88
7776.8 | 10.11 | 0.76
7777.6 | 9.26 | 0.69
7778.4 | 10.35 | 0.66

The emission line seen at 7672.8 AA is [S II] 6716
